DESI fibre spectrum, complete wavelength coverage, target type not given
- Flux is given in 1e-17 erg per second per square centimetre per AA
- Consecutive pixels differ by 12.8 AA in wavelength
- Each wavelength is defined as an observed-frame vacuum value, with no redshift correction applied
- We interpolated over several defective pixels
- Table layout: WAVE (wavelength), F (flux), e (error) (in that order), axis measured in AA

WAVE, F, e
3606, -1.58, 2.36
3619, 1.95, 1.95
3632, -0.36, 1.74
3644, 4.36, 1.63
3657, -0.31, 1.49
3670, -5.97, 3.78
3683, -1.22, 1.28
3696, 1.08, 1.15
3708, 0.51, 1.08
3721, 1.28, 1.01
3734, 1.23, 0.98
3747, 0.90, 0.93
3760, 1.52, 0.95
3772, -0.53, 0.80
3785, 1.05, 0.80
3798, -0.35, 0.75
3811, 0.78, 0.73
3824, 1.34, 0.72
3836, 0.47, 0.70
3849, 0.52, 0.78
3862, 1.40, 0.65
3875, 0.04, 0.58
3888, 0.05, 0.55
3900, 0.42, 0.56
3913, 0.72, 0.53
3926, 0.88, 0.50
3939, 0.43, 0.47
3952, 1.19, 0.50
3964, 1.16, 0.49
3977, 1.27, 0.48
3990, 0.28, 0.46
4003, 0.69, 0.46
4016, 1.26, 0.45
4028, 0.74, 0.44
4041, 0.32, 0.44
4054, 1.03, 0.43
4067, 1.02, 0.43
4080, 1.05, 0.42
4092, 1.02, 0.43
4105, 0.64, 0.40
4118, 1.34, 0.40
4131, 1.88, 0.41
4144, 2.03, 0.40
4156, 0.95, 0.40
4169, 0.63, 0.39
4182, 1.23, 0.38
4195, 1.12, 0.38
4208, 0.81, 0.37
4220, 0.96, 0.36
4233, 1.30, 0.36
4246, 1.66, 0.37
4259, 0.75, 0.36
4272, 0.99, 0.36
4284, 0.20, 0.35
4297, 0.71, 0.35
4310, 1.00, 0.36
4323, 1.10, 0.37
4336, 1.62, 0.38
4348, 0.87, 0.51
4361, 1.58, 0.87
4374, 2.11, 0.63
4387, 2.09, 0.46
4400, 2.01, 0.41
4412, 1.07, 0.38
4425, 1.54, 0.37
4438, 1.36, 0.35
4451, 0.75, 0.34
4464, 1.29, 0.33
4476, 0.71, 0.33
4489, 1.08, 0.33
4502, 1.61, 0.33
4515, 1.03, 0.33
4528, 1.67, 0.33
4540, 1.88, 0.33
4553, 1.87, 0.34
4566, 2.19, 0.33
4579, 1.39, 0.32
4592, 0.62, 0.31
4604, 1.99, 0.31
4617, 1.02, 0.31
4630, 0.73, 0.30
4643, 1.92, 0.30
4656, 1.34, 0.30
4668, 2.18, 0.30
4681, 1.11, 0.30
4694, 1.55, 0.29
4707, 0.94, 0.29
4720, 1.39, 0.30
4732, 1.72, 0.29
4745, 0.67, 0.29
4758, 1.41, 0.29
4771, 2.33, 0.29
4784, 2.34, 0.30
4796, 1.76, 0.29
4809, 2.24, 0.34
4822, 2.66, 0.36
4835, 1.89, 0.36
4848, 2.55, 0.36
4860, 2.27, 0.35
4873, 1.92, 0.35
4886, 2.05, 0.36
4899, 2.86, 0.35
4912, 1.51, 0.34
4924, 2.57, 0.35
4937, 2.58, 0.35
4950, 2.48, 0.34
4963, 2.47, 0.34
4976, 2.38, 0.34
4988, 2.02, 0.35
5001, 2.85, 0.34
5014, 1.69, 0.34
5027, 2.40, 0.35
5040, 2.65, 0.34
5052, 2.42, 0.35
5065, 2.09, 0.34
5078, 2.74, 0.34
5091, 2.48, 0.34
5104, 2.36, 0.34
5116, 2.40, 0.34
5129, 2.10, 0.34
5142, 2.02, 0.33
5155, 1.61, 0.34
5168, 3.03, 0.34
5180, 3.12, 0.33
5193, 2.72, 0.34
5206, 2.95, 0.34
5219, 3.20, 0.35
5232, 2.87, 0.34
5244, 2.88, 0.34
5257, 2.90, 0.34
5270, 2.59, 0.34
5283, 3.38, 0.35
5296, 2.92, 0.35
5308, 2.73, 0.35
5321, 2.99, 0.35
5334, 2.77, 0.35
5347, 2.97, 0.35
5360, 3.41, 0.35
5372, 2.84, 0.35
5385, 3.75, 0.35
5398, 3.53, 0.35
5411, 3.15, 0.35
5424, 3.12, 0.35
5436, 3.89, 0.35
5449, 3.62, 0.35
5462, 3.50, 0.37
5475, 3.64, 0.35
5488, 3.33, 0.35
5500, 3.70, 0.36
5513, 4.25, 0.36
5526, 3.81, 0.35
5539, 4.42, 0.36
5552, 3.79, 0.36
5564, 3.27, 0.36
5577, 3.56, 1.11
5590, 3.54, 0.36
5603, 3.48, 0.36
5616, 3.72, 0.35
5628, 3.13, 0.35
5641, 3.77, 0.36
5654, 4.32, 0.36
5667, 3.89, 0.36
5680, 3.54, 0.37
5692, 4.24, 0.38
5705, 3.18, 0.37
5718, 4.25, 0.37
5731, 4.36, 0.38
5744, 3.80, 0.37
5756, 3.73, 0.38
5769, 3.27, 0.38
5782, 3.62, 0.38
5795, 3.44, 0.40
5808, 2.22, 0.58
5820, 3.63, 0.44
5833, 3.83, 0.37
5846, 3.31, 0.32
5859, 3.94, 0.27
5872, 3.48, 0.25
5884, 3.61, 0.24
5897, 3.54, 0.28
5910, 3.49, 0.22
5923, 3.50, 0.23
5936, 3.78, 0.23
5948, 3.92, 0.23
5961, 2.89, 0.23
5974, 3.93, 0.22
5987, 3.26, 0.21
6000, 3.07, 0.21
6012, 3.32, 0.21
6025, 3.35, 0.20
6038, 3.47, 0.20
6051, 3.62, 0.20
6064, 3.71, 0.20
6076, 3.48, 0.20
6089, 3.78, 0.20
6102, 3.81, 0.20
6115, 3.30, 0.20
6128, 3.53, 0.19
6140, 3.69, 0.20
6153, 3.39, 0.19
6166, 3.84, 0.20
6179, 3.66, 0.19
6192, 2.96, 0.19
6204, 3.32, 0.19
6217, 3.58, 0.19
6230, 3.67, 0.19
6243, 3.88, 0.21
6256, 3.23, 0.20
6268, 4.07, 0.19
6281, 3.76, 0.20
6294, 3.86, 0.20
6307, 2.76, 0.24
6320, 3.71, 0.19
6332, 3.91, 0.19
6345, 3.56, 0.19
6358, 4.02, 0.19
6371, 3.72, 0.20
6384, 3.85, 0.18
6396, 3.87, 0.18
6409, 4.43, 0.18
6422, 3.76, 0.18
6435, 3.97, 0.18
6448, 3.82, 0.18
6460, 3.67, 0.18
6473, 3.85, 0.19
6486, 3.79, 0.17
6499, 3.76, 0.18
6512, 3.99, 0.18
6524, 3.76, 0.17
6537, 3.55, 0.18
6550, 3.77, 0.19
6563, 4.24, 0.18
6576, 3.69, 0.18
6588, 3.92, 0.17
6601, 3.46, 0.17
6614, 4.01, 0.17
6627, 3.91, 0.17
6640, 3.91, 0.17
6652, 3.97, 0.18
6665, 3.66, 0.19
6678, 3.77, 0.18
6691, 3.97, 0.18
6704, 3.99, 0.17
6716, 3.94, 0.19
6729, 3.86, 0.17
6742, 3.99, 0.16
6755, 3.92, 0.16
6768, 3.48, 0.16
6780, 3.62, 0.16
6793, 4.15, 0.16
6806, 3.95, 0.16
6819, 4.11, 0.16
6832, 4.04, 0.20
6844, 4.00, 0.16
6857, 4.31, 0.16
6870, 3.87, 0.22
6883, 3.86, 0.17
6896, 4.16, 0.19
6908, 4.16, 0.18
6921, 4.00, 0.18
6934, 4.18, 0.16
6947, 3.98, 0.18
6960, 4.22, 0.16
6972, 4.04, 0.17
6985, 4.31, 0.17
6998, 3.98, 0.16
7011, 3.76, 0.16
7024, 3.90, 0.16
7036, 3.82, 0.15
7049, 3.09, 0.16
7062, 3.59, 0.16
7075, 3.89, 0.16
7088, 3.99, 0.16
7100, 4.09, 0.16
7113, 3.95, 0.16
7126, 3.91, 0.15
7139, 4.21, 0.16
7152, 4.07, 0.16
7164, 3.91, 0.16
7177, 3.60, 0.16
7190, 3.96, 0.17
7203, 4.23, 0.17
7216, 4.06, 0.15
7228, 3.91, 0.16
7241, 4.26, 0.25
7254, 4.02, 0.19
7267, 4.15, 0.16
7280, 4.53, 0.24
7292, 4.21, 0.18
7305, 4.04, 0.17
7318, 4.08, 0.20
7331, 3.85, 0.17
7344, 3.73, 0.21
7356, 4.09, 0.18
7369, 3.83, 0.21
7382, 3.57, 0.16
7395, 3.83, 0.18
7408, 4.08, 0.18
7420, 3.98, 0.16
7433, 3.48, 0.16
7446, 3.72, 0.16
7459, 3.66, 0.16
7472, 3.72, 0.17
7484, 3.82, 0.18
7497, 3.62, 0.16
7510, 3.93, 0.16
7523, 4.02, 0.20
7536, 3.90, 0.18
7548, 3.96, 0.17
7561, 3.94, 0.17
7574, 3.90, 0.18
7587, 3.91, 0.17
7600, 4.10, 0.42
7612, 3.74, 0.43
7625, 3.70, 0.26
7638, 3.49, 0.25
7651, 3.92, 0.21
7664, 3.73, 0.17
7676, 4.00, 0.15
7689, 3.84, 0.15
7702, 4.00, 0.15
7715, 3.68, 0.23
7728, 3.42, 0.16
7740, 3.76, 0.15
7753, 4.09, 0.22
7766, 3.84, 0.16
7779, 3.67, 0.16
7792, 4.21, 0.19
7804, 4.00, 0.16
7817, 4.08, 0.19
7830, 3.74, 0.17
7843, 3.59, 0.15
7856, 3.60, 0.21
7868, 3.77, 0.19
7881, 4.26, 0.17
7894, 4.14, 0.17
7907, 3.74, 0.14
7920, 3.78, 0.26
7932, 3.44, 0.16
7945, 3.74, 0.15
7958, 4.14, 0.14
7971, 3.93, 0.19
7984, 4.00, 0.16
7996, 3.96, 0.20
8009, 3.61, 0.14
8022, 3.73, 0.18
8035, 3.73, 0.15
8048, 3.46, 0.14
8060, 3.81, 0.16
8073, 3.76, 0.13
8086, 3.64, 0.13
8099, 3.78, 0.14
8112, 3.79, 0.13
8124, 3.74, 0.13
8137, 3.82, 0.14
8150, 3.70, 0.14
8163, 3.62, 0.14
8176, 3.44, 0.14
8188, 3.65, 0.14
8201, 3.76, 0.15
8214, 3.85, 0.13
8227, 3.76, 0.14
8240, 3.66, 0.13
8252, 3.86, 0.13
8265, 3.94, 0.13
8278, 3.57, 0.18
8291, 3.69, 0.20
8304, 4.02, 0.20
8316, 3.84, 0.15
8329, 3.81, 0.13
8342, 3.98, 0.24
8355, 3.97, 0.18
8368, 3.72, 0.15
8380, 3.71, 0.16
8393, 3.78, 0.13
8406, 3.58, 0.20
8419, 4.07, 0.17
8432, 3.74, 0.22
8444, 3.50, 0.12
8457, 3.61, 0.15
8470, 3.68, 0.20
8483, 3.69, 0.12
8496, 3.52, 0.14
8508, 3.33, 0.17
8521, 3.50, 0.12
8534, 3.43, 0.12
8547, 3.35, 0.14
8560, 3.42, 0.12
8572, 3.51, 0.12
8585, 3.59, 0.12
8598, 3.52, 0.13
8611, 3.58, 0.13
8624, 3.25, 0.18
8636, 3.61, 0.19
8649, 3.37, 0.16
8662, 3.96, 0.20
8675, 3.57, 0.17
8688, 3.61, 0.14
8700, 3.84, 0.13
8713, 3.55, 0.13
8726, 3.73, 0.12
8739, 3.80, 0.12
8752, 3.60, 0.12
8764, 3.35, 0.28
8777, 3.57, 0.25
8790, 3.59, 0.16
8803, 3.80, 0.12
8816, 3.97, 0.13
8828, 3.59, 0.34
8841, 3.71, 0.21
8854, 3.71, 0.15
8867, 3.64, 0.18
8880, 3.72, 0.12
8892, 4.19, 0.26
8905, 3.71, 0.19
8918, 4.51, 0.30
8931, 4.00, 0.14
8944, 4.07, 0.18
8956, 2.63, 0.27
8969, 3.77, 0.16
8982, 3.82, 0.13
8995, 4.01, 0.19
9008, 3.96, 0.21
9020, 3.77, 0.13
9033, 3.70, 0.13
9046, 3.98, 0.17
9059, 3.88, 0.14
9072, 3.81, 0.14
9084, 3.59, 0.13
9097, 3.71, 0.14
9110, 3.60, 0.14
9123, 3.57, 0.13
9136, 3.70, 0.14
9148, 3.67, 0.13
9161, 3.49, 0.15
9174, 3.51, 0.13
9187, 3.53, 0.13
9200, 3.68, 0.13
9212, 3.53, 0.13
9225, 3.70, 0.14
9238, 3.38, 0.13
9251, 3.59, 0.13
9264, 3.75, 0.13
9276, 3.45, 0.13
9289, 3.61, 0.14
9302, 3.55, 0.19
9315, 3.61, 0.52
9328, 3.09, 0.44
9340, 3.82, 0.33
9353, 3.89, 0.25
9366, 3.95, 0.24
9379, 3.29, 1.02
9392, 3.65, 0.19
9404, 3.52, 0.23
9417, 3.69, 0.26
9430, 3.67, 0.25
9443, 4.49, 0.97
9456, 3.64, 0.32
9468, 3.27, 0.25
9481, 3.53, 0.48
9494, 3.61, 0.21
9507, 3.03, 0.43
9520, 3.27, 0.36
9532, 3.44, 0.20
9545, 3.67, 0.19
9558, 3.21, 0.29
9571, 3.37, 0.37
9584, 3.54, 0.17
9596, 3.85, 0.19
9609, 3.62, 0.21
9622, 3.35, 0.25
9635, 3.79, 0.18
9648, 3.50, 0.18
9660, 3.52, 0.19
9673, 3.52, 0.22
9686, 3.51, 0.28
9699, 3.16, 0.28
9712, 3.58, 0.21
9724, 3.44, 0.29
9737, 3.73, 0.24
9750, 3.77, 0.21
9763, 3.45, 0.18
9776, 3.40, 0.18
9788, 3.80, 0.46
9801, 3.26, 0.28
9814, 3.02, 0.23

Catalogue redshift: 0.196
